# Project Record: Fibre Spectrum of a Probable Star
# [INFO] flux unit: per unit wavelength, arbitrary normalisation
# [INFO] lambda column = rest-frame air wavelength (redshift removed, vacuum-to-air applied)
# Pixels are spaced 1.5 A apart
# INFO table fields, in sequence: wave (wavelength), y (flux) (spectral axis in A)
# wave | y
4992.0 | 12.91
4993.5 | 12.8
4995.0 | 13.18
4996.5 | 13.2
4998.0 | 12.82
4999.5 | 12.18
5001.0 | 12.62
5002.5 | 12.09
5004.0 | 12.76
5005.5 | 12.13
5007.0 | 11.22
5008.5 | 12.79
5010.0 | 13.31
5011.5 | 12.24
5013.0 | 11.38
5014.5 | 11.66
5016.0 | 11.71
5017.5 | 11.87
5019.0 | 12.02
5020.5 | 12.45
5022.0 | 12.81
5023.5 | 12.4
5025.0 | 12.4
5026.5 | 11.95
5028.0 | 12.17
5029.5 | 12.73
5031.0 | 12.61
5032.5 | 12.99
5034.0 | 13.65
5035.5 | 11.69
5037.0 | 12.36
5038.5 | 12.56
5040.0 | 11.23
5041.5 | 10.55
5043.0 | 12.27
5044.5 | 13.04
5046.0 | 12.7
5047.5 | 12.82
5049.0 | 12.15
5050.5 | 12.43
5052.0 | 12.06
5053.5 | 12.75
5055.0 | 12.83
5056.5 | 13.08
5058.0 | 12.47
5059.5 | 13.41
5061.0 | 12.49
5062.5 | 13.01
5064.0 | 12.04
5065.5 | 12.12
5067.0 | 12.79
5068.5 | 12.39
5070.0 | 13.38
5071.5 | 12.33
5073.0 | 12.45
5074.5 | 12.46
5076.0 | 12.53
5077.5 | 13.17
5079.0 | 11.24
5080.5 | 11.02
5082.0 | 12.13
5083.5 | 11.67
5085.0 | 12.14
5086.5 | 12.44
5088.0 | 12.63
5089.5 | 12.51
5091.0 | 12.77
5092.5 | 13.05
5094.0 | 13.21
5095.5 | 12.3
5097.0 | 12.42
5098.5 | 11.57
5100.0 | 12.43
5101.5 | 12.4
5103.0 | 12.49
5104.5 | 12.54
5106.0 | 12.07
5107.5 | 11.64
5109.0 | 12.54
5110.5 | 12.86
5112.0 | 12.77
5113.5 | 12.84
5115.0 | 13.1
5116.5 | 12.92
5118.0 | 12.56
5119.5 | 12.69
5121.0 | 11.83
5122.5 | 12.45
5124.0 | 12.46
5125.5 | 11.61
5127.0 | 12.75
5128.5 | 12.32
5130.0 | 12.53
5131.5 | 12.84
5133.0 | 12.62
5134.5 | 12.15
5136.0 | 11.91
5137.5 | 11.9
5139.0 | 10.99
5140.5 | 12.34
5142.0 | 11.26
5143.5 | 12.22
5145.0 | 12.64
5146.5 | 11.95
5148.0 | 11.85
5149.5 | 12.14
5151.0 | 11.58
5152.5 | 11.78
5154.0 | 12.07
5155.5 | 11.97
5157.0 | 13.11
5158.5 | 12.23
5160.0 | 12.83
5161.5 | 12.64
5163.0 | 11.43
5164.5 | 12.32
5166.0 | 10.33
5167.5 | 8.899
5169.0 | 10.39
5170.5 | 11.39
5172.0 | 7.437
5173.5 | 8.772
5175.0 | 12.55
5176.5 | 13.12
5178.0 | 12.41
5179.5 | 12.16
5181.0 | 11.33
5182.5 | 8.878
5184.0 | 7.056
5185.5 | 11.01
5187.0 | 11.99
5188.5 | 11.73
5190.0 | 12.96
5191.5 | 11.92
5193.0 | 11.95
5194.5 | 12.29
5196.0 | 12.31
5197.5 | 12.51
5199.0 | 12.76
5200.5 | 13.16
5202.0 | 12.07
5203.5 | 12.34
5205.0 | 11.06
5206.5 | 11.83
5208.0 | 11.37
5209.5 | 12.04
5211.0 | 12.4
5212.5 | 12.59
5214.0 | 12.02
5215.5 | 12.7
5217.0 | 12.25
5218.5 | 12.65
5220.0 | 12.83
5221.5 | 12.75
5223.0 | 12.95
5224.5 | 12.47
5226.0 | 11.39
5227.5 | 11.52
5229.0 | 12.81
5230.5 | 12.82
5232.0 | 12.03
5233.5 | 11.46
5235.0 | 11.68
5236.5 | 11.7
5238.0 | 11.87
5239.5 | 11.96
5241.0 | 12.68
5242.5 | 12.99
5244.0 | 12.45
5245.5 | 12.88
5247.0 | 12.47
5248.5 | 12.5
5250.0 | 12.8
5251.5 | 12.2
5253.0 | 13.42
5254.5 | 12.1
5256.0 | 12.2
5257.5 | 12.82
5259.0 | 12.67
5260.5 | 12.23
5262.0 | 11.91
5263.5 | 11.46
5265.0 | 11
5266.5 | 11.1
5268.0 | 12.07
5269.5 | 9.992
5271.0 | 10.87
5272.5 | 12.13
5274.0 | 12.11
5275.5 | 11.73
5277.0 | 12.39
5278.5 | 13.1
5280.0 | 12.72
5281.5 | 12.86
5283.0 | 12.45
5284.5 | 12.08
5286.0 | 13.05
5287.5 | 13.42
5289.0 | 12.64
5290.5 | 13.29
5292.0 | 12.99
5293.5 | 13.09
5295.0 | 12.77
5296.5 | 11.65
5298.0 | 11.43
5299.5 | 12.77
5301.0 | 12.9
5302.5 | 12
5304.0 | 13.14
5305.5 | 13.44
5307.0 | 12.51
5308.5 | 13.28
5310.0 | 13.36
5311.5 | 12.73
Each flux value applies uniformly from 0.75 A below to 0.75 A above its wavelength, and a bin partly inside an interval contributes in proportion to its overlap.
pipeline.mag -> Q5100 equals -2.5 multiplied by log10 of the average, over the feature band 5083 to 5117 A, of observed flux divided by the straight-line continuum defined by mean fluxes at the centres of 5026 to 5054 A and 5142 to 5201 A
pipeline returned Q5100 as -0.04 mag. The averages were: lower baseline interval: 12.4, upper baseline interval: 11.6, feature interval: 12.5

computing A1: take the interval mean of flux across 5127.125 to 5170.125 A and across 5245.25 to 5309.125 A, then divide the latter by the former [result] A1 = 1.0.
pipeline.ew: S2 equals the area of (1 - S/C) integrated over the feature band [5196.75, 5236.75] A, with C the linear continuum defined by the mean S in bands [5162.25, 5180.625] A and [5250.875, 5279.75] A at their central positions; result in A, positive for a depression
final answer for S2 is -2.8 A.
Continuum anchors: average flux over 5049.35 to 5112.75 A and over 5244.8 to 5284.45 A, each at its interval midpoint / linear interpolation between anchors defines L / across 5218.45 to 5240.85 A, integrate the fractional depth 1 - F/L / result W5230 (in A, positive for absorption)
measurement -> 0.0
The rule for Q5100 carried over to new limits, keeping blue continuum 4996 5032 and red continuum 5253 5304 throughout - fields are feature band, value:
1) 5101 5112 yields -0.01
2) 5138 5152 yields 0.04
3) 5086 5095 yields -0.04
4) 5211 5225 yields -0.03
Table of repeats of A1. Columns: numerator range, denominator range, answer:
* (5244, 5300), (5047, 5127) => 0.99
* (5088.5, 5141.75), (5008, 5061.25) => 1.00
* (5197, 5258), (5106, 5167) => 1.01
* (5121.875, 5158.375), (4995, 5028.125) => 0.99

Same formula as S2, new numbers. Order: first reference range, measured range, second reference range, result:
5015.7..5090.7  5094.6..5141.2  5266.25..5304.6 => 0.1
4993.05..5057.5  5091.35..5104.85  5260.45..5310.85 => -0.1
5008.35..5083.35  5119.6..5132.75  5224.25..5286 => -0.1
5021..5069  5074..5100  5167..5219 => -0.2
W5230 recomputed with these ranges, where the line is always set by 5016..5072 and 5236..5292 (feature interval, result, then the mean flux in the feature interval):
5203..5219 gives 0.3 A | 12.1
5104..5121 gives -0.2 A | 12.6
